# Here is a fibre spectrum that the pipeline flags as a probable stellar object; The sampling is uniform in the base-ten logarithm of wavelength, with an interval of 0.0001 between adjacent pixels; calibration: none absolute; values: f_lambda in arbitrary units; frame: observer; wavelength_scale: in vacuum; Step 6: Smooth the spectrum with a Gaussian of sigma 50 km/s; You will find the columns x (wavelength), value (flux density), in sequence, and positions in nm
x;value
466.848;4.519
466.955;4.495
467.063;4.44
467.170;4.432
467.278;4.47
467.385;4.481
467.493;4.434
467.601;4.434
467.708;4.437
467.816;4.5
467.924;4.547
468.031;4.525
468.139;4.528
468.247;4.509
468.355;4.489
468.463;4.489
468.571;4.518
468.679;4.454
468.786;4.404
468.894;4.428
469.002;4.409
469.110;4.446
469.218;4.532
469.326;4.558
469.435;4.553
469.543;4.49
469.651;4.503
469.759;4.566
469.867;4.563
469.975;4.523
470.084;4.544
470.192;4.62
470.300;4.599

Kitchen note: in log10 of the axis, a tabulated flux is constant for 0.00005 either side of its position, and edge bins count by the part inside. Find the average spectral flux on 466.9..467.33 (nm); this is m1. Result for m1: 4.46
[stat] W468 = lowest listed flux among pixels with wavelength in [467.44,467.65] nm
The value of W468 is 4.434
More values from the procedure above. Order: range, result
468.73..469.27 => 4.404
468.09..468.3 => 4.509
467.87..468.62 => 4.489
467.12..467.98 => 4.432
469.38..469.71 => 4.49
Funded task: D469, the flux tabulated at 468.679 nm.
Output 4.454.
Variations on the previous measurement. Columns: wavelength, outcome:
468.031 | 4.525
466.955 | 4.495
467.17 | 4.432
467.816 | 4.5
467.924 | 4.547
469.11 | 4.446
